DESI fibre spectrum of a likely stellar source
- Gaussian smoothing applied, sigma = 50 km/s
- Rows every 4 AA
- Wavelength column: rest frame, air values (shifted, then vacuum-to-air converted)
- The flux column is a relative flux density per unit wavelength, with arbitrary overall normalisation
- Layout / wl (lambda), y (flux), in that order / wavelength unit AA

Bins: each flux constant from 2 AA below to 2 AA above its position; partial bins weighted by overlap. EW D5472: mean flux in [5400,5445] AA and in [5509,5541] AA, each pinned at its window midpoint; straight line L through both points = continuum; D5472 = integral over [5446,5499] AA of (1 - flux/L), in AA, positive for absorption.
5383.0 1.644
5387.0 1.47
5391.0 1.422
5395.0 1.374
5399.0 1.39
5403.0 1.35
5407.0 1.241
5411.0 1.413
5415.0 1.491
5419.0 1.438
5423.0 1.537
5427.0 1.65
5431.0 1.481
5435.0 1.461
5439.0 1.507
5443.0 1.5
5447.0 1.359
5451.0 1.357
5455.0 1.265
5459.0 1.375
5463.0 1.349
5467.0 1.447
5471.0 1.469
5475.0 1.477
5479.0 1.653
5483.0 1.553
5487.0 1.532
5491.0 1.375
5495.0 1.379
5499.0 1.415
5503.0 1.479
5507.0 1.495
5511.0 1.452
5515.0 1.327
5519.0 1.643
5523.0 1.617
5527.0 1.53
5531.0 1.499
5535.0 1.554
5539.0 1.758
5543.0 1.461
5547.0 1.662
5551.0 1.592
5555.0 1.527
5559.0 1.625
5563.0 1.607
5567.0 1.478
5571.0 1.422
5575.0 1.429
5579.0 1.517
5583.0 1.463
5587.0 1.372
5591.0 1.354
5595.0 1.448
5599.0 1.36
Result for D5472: 2.53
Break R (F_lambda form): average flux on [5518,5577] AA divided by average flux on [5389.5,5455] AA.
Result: 1.09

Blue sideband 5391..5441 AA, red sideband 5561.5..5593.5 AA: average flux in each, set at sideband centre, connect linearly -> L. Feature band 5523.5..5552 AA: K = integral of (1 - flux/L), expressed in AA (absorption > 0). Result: -2.6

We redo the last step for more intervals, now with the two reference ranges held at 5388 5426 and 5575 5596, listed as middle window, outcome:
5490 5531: -1.5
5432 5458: 0.1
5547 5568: -2.2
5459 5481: -0.8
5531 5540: -1.2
